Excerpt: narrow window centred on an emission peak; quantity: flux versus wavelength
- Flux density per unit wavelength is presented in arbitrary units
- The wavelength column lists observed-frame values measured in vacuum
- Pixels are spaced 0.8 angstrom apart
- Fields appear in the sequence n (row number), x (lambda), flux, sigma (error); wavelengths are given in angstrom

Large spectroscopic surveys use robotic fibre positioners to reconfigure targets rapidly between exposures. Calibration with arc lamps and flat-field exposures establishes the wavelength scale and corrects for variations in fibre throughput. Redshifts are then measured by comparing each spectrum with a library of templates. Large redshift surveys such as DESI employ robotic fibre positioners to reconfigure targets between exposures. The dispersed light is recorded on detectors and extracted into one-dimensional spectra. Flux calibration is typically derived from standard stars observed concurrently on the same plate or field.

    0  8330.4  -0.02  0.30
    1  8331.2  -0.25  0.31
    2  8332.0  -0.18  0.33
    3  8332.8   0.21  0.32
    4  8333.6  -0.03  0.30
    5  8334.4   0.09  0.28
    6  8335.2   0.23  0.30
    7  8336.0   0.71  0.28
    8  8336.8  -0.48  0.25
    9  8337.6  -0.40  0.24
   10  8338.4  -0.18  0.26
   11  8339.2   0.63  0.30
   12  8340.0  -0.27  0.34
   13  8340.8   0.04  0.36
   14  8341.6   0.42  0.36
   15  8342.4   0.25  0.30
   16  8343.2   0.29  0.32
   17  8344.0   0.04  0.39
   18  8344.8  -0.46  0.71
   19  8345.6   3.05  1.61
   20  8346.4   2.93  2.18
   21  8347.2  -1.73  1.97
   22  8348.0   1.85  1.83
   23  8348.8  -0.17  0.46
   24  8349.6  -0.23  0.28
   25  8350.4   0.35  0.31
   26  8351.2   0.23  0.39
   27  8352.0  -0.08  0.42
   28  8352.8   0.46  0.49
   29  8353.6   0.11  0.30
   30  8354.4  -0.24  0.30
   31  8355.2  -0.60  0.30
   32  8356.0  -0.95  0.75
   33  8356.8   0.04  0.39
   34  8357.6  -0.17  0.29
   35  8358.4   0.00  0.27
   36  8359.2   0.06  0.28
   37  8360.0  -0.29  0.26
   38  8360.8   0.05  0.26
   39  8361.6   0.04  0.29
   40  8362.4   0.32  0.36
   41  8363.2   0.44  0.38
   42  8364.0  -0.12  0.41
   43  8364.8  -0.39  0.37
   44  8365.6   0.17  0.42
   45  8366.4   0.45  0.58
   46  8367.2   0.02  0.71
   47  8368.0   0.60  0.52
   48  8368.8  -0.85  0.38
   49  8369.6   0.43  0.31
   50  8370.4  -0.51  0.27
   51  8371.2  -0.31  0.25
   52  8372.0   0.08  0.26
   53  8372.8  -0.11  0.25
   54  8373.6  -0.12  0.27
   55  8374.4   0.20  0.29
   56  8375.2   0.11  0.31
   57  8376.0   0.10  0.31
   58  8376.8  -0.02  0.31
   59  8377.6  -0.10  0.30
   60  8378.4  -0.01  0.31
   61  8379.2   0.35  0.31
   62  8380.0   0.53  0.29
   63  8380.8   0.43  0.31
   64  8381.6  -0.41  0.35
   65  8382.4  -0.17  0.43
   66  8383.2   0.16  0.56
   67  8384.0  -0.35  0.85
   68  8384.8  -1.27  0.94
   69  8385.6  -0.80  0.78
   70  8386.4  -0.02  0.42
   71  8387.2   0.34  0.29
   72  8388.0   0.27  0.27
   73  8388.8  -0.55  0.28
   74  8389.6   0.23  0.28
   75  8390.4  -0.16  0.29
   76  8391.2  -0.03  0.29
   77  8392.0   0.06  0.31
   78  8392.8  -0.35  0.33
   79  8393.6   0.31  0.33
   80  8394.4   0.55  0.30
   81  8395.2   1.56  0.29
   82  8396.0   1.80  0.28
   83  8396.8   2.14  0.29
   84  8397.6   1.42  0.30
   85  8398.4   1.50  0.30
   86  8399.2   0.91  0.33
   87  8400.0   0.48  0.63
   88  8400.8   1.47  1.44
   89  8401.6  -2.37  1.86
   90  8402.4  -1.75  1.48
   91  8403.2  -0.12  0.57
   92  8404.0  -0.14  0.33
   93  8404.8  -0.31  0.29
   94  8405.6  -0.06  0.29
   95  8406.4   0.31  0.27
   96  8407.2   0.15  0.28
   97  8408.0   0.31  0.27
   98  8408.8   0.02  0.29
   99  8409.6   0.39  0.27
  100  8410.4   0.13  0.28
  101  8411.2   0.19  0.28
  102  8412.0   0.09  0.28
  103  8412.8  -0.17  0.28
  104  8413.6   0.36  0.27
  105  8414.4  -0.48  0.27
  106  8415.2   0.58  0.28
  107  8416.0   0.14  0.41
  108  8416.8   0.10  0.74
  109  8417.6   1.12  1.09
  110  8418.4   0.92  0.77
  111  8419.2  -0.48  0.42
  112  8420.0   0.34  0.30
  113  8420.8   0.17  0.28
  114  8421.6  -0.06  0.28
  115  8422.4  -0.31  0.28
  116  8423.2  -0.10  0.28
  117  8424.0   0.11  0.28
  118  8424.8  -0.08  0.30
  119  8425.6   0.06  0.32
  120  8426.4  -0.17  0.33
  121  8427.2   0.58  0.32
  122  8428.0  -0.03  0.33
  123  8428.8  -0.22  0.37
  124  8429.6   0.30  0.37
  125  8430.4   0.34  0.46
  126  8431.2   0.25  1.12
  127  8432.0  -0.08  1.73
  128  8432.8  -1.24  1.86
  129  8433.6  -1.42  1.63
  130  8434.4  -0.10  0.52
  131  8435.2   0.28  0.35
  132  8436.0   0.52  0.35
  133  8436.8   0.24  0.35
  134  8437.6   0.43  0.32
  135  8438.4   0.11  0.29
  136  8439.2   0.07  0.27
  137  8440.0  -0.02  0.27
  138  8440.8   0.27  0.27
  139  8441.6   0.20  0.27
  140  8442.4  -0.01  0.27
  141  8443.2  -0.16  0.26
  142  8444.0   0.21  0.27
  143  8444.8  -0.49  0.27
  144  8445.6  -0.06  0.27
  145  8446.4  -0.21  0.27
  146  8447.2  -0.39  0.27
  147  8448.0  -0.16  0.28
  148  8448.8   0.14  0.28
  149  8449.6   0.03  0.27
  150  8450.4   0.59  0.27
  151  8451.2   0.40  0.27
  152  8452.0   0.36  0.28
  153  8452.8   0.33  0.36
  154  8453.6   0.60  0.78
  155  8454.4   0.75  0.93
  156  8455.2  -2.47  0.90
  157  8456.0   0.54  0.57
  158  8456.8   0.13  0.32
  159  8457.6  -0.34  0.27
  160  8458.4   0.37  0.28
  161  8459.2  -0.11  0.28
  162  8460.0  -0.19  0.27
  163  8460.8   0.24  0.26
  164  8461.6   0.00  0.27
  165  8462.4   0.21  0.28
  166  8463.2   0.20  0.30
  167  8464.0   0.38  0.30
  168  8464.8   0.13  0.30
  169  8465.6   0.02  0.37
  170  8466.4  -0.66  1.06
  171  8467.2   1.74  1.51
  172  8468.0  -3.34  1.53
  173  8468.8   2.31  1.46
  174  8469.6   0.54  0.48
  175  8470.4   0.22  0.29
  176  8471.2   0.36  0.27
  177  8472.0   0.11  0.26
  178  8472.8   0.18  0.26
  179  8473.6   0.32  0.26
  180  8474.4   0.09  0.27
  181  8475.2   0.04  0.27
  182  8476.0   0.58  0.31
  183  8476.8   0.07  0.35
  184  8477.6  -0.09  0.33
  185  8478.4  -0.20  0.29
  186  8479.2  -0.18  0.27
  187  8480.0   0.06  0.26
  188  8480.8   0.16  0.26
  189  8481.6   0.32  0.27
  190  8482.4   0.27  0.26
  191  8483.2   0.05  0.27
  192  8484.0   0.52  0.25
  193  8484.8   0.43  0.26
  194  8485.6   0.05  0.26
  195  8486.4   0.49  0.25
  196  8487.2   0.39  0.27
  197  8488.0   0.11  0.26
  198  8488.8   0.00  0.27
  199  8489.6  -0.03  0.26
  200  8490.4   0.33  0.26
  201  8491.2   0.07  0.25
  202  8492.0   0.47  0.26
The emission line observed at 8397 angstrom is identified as Hbeta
